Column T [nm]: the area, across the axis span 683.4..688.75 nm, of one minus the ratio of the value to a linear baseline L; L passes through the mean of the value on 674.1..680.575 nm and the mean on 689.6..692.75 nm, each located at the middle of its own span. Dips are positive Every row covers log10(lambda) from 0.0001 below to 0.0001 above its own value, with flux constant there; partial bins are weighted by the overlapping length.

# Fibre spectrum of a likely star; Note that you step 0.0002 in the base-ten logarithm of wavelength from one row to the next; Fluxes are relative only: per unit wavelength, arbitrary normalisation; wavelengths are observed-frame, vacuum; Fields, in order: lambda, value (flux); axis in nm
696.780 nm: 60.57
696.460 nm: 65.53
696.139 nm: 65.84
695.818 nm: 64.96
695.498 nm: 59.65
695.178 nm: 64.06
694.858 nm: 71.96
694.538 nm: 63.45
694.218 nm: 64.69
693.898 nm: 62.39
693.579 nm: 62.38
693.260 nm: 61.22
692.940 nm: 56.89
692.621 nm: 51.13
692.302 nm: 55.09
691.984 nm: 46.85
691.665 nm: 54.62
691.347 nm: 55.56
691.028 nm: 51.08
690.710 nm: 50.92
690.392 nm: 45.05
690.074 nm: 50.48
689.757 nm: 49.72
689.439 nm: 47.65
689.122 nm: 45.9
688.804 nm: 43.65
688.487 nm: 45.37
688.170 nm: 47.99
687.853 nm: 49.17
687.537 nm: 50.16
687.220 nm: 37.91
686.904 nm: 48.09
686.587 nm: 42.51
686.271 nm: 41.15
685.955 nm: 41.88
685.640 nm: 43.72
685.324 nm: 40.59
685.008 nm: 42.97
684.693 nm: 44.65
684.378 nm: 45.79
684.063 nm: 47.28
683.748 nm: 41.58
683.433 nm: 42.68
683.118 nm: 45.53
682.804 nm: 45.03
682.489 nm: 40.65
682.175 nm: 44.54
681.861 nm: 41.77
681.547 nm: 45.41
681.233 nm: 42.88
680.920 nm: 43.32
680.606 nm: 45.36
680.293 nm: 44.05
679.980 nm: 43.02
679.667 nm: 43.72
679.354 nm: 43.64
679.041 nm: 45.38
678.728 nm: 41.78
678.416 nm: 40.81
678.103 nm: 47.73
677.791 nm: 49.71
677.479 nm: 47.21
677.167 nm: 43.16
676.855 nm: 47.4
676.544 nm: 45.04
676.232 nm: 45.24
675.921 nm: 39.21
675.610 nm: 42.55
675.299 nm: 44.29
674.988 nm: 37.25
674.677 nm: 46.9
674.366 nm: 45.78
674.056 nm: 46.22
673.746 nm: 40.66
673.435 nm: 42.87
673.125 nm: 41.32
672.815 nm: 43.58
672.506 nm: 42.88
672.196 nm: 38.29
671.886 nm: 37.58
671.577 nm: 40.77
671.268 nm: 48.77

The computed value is 0.46 nm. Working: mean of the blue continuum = 44.3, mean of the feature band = 44.4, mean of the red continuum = 51.1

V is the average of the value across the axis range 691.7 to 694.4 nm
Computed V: 57.5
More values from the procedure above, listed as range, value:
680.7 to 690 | 44.5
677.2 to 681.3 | 44.5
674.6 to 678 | 44.4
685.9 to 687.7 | 43.7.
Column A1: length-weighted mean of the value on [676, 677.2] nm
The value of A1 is 45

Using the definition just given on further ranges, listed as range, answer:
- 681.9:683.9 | 43.2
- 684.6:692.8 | 47.1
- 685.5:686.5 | 42.3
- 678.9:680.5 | 44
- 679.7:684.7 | 43.9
